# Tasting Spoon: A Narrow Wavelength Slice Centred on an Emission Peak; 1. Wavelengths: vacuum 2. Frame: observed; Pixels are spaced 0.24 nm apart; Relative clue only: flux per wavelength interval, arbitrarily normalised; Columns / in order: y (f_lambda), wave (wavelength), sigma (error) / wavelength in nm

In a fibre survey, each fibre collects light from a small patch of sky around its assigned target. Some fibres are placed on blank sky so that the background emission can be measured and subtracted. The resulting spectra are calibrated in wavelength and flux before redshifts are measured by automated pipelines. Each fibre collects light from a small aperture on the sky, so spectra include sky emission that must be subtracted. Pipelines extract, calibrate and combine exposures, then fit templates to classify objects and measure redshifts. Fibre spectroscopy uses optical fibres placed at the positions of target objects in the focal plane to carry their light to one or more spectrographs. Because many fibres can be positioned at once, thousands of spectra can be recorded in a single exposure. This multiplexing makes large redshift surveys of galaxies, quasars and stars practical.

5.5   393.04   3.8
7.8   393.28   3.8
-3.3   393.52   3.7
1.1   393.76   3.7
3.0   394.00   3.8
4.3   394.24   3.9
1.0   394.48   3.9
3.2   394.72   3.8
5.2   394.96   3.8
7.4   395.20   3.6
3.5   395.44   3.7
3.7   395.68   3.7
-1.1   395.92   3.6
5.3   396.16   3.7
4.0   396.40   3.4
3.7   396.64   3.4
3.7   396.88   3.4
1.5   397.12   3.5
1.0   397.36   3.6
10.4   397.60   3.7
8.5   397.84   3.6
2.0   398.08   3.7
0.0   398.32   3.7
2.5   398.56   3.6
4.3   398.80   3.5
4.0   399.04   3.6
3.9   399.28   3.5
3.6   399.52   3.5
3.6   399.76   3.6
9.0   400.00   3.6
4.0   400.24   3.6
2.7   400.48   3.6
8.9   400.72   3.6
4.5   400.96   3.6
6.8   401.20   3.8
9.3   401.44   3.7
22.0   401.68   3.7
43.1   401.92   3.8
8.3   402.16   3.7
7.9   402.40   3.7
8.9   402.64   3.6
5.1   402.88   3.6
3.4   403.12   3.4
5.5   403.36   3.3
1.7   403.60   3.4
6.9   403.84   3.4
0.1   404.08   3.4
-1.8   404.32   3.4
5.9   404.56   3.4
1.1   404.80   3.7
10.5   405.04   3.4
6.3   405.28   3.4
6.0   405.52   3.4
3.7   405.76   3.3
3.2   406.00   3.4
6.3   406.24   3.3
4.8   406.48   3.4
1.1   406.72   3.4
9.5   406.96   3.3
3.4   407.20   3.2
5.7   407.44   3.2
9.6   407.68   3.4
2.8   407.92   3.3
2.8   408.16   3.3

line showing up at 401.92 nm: [O II] 3727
